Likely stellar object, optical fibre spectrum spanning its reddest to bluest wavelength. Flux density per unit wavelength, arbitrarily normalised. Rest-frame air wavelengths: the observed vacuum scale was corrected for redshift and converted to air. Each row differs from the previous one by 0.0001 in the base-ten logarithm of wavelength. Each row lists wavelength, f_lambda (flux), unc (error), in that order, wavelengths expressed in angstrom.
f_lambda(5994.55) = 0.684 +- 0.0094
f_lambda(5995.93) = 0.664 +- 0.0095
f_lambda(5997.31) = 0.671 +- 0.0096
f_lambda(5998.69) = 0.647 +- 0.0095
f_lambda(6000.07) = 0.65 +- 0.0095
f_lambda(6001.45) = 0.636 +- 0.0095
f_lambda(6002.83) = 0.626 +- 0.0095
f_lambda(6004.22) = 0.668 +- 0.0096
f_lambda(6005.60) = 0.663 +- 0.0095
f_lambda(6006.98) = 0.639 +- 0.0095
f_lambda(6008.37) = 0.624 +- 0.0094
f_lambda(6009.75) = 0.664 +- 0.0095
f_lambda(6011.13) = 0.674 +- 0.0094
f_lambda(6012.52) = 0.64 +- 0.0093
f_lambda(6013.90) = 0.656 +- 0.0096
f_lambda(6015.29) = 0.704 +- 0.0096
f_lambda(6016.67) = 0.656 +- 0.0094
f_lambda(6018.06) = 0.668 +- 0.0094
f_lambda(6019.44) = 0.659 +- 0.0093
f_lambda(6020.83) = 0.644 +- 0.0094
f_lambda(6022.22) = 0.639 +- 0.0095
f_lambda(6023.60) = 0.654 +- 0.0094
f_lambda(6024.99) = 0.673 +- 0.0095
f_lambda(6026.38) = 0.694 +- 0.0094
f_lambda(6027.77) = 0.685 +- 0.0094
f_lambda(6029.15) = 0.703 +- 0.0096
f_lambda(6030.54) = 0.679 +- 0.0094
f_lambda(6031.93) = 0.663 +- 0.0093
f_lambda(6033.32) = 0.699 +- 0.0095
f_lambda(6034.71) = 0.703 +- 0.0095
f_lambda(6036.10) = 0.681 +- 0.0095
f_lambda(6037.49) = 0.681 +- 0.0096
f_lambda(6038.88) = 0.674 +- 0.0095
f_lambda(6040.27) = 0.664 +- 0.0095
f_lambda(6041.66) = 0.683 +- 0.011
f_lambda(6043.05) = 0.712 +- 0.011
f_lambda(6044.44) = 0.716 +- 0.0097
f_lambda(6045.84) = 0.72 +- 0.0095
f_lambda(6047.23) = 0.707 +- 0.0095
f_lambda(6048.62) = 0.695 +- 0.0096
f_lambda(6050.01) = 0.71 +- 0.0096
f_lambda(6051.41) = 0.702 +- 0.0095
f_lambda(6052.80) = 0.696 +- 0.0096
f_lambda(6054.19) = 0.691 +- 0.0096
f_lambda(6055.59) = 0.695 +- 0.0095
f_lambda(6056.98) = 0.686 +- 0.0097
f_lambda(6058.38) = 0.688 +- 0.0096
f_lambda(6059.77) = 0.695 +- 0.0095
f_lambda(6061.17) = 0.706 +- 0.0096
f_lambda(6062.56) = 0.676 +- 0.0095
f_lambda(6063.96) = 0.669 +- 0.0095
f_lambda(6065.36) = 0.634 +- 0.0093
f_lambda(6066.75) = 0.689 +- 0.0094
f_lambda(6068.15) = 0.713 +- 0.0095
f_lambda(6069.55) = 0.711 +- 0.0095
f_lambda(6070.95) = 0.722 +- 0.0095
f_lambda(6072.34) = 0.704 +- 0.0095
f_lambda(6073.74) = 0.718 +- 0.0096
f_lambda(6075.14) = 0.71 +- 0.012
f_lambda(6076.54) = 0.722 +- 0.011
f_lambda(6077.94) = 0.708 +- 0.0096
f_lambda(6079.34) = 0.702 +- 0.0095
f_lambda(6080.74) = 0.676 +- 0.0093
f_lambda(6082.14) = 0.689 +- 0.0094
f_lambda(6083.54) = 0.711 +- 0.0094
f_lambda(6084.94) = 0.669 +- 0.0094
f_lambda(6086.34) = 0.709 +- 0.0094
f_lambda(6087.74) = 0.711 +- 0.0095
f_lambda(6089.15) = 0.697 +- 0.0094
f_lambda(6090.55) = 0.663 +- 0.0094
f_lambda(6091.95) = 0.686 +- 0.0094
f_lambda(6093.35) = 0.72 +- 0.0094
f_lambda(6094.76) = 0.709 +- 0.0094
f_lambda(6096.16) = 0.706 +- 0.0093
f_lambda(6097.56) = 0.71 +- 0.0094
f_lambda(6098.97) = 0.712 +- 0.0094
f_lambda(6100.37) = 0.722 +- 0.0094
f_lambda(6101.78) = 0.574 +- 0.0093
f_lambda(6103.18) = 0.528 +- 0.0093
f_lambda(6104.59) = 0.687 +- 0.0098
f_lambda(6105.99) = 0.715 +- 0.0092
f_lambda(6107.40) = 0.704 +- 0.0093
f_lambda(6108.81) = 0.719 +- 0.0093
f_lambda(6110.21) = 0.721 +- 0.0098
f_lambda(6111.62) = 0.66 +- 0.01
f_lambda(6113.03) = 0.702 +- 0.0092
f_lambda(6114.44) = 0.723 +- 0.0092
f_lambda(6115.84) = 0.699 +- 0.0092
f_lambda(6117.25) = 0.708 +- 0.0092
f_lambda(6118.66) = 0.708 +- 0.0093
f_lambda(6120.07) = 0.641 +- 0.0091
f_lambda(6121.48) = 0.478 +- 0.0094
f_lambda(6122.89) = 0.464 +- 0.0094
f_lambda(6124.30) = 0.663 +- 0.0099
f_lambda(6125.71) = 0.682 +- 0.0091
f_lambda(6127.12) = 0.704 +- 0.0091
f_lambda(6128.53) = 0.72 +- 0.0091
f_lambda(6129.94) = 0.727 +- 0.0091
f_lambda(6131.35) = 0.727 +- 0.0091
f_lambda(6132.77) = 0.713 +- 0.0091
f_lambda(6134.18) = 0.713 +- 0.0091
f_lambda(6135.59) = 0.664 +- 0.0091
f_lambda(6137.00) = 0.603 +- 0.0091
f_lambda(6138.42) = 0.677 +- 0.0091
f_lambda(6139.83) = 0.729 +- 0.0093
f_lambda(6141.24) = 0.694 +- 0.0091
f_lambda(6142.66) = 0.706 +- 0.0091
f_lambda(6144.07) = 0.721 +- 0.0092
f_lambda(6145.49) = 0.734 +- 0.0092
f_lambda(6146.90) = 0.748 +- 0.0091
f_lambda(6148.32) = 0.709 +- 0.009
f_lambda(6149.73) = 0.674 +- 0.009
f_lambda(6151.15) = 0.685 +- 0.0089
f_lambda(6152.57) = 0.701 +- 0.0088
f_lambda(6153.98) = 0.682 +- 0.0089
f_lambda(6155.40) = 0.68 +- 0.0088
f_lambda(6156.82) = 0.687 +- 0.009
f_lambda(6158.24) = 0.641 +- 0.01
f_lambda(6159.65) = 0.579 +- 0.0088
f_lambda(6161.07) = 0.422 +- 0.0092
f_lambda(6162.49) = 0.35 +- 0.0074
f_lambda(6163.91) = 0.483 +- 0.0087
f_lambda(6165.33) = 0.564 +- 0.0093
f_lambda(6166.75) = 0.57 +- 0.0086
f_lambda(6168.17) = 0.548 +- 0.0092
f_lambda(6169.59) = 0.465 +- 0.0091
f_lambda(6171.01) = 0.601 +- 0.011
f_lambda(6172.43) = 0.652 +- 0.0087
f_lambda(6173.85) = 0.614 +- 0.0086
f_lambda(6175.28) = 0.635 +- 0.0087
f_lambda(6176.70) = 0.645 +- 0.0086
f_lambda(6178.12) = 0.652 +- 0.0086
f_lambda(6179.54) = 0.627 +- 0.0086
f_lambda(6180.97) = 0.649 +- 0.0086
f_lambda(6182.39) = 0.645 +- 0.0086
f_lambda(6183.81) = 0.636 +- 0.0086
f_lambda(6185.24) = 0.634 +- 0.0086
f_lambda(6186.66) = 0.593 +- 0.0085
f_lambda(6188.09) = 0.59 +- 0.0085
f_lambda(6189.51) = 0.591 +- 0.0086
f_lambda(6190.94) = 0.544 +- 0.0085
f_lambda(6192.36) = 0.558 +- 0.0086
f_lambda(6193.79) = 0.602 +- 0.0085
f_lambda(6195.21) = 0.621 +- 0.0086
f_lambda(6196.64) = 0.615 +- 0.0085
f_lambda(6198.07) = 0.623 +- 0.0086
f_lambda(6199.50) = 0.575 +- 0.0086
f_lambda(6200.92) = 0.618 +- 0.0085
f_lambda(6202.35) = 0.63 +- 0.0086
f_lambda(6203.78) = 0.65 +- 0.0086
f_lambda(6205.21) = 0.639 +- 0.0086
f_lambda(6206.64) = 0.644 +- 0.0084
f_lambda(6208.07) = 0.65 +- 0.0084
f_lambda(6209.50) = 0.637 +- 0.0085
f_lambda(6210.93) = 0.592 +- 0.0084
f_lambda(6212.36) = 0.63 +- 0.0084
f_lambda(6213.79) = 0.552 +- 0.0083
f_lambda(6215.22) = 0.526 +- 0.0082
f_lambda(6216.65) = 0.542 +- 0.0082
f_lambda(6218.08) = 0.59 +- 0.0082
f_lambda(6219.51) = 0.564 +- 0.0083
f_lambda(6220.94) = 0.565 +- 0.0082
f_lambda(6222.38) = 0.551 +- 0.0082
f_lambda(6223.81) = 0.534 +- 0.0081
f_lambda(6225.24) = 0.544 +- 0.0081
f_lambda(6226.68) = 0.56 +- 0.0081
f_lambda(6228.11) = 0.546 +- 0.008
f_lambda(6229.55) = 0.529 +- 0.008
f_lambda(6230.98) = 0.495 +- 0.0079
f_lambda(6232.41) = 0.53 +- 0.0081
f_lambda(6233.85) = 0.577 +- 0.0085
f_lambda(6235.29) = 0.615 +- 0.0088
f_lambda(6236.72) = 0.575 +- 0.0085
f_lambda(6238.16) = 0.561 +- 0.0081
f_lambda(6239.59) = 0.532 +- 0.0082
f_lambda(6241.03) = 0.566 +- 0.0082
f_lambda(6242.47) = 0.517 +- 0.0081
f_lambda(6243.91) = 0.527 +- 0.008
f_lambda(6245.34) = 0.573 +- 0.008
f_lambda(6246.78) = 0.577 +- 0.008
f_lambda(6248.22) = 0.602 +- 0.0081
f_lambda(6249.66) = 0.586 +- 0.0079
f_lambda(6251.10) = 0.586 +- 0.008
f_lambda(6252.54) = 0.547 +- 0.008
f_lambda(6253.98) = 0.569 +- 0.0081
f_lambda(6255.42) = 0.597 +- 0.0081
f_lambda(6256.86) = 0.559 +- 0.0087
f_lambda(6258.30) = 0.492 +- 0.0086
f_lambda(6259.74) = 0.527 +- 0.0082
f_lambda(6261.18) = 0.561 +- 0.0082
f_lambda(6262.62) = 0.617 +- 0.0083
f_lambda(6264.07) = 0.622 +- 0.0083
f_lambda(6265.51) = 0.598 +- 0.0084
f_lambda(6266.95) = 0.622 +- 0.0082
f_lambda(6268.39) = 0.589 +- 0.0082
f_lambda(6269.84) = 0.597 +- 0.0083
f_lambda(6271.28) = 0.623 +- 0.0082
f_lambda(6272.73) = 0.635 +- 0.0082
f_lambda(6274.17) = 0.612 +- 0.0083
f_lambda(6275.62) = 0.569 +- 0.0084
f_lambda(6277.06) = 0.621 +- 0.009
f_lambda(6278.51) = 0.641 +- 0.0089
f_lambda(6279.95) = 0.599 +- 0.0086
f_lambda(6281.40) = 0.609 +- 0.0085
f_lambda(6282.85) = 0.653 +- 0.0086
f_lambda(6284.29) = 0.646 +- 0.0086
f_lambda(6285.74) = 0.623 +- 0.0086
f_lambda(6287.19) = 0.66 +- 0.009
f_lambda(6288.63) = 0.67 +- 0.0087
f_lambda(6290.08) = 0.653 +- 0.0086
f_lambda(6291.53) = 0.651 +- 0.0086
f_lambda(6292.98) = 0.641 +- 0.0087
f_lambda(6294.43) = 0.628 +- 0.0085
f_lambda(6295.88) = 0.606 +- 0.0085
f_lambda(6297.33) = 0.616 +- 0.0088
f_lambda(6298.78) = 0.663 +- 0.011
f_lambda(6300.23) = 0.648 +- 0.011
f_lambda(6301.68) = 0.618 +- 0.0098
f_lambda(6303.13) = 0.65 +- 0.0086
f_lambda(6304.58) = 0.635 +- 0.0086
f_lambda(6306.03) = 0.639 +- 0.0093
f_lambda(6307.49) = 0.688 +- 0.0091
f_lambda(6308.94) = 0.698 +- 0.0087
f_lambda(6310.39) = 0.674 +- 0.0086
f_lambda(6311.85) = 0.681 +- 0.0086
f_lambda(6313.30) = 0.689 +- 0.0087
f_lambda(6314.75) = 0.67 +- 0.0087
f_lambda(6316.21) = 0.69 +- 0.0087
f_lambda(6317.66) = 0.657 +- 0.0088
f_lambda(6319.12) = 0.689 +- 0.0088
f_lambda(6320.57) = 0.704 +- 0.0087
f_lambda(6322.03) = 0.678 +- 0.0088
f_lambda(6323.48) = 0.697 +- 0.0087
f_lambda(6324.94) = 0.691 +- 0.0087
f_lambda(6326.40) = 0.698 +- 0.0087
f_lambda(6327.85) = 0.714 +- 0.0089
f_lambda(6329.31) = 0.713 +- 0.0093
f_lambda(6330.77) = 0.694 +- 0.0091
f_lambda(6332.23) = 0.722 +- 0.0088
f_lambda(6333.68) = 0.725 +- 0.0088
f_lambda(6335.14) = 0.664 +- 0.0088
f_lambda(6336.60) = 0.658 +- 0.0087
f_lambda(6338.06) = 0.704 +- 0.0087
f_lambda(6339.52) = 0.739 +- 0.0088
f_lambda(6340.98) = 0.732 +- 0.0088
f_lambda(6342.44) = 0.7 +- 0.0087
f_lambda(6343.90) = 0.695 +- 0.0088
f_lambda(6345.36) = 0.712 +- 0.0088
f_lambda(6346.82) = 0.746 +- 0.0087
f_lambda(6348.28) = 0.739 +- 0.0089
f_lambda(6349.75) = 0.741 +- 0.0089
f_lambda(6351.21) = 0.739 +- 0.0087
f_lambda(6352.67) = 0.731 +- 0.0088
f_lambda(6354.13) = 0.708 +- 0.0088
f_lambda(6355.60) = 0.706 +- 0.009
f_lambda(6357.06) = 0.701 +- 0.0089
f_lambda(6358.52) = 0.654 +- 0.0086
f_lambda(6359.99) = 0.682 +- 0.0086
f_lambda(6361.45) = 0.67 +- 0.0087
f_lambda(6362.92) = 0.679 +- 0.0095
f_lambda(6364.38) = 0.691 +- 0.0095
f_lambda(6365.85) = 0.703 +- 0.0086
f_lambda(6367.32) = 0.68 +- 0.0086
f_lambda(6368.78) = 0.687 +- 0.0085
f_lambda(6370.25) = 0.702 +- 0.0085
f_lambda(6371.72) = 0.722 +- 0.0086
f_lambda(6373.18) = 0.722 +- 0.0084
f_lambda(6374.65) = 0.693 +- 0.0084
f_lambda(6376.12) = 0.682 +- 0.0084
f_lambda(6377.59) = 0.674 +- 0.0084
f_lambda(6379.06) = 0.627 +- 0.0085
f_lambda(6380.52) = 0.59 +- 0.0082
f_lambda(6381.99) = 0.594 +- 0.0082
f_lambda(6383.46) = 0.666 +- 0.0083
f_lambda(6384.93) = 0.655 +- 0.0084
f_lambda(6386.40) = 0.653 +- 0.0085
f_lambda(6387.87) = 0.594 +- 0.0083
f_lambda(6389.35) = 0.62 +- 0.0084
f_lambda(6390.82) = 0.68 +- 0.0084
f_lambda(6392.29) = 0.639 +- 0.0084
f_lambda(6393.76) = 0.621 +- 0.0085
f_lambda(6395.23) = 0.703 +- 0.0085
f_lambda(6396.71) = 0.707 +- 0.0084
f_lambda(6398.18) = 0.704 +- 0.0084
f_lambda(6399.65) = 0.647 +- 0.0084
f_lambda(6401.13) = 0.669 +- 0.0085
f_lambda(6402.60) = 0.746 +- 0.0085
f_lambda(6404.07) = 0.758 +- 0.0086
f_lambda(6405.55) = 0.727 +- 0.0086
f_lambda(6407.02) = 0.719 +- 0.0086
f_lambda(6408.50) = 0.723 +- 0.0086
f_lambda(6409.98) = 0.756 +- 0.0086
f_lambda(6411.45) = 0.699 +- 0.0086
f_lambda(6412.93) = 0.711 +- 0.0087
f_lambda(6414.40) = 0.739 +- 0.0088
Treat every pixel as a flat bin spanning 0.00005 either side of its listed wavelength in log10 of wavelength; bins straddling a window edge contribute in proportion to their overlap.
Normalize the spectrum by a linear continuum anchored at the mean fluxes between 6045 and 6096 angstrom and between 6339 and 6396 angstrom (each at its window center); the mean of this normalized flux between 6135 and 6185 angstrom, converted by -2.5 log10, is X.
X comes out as 0.10 mag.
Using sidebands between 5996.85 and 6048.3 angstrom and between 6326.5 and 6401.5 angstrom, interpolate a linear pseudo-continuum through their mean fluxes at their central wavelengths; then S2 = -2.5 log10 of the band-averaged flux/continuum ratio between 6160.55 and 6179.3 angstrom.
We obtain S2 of 0.21 mag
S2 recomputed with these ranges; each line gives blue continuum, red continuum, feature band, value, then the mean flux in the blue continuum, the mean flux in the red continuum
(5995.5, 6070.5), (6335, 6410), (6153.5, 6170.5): 0.22 mag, 0.677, 0.689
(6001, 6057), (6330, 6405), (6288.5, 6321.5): 0.04 mag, 0.676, 0.688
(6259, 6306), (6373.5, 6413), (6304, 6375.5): -0.08 mag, 0.622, 0.676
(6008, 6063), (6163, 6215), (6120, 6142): -0.05 mag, 0.682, 0.603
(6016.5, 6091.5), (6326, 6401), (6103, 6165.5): 0.05 mag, 0.69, 0.686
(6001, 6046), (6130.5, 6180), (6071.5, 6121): -0.06 mag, 0.671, 0.637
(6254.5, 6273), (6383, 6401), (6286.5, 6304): -0.07 mag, 0.586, 0.657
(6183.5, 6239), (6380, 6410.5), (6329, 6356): -0.10 mag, 0.585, 0.675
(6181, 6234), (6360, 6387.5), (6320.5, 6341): -0.08 mag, 0.588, 0.671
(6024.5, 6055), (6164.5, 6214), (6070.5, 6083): -0.05 mag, 0.692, 0.609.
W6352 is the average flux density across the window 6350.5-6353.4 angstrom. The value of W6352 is 0.736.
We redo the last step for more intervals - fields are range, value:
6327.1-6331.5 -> 0.707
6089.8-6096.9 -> 0.698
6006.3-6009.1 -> 0.631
